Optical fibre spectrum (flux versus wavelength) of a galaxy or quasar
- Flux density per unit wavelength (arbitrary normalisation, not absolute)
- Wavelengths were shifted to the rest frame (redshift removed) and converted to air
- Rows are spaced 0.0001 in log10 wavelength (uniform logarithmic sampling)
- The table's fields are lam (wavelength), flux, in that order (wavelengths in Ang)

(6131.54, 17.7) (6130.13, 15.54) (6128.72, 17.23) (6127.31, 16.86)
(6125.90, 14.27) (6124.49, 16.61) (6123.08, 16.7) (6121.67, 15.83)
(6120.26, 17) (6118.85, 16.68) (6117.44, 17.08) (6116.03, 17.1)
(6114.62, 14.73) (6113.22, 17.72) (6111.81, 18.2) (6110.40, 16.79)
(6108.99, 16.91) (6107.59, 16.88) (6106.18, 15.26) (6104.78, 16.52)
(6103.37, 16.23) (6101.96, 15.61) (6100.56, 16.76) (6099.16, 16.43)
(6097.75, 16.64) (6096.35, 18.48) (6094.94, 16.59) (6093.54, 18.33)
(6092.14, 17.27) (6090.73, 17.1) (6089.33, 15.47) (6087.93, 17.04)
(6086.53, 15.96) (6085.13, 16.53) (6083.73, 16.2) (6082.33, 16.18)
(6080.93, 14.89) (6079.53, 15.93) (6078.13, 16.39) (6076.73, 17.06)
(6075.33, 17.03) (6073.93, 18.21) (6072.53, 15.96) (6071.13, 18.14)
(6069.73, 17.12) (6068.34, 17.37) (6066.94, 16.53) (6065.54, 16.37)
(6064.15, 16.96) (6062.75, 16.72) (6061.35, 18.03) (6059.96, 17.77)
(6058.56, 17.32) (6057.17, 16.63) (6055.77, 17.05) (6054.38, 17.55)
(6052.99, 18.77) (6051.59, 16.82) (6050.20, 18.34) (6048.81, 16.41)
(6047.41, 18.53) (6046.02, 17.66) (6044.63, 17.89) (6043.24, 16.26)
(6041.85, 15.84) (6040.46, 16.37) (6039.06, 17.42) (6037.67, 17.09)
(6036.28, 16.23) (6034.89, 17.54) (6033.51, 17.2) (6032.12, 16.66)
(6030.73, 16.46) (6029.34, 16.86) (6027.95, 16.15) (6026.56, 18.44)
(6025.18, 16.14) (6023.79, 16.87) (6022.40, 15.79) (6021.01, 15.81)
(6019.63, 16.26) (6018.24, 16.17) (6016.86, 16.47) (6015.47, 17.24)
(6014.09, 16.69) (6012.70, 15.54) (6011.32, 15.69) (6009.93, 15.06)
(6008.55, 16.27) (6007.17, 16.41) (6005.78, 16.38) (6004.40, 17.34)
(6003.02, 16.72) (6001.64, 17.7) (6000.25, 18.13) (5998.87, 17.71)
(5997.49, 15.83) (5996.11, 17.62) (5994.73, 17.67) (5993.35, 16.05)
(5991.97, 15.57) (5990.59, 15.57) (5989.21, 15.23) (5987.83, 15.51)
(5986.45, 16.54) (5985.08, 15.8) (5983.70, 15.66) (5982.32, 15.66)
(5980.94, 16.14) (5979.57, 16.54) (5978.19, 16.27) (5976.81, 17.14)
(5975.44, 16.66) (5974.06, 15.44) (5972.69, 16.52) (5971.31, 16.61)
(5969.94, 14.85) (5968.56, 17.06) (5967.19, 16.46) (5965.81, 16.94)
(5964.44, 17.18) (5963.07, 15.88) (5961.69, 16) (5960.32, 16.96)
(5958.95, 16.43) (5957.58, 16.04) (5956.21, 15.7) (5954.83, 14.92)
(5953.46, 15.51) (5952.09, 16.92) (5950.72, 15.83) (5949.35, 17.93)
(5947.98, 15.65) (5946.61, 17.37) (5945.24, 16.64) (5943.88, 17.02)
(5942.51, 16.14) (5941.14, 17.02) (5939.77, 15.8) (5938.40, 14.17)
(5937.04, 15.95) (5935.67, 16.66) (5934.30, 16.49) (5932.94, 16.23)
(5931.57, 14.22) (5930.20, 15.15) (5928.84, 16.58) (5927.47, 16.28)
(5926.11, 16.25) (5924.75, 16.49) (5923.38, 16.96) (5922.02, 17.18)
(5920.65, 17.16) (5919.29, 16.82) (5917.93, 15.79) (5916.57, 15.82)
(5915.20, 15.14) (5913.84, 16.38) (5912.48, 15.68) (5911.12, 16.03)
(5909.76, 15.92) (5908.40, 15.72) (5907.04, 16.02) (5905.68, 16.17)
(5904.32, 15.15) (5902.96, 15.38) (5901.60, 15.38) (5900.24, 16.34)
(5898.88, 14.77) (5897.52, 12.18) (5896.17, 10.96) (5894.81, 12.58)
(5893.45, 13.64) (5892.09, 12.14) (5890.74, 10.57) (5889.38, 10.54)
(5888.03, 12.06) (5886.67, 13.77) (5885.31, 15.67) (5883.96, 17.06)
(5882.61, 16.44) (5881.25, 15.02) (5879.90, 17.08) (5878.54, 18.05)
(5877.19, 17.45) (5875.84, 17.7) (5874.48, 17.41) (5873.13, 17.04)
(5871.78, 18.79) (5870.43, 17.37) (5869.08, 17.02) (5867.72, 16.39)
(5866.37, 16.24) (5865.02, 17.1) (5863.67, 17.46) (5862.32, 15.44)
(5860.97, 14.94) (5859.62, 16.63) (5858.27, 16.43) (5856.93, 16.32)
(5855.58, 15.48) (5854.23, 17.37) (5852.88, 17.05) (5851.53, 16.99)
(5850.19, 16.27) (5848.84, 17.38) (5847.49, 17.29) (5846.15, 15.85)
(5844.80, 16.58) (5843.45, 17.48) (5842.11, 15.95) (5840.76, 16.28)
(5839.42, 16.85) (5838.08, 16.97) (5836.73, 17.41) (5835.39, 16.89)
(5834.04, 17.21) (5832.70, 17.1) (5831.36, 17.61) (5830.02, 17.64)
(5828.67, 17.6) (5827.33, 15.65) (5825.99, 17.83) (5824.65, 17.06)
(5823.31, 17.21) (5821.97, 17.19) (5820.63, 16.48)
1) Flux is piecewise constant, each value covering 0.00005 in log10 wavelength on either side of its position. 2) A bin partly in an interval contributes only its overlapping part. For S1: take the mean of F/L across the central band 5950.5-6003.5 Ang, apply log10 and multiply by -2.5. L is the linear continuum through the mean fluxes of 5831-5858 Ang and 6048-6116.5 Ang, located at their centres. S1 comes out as 0.03 mag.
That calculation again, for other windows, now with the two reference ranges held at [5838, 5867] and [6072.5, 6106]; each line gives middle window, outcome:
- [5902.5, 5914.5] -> 0.049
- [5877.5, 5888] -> 0.042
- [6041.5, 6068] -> -0.042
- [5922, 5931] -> 0.016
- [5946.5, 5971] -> 0.019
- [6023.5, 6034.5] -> -0.018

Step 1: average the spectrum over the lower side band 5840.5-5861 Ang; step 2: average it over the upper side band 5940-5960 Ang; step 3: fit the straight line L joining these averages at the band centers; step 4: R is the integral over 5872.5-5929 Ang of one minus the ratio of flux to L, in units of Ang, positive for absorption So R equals 3.7 Ang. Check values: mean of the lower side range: 16.6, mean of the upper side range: 16.4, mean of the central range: 15.4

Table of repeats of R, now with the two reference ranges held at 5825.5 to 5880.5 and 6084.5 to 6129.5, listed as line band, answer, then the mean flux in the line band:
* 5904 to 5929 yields 0.97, 16.2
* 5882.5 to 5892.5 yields 2.06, 13.4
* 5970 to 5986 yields 0.58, 16.2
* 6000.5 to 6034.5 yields 0.40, 16.5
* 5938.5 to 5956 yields 0.53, 16.3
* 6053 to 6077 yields -0.75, 17.2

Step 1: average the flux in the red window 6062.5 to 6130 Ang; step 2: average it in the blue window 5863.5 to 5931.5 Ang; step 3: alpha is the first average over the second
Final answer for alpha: 1.07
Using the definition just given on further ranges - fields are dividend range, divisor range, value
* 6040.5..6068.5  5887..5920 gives 1.19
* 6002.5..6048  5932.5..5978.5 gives 1.02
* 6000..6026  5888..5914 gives 1.16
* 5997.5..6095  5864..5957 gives 1.07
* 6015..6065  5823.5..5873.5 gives 1.01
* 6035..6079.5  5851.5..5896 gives 1.09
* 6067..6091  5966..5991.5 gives 1.03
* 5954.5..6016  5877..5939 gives 1.07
